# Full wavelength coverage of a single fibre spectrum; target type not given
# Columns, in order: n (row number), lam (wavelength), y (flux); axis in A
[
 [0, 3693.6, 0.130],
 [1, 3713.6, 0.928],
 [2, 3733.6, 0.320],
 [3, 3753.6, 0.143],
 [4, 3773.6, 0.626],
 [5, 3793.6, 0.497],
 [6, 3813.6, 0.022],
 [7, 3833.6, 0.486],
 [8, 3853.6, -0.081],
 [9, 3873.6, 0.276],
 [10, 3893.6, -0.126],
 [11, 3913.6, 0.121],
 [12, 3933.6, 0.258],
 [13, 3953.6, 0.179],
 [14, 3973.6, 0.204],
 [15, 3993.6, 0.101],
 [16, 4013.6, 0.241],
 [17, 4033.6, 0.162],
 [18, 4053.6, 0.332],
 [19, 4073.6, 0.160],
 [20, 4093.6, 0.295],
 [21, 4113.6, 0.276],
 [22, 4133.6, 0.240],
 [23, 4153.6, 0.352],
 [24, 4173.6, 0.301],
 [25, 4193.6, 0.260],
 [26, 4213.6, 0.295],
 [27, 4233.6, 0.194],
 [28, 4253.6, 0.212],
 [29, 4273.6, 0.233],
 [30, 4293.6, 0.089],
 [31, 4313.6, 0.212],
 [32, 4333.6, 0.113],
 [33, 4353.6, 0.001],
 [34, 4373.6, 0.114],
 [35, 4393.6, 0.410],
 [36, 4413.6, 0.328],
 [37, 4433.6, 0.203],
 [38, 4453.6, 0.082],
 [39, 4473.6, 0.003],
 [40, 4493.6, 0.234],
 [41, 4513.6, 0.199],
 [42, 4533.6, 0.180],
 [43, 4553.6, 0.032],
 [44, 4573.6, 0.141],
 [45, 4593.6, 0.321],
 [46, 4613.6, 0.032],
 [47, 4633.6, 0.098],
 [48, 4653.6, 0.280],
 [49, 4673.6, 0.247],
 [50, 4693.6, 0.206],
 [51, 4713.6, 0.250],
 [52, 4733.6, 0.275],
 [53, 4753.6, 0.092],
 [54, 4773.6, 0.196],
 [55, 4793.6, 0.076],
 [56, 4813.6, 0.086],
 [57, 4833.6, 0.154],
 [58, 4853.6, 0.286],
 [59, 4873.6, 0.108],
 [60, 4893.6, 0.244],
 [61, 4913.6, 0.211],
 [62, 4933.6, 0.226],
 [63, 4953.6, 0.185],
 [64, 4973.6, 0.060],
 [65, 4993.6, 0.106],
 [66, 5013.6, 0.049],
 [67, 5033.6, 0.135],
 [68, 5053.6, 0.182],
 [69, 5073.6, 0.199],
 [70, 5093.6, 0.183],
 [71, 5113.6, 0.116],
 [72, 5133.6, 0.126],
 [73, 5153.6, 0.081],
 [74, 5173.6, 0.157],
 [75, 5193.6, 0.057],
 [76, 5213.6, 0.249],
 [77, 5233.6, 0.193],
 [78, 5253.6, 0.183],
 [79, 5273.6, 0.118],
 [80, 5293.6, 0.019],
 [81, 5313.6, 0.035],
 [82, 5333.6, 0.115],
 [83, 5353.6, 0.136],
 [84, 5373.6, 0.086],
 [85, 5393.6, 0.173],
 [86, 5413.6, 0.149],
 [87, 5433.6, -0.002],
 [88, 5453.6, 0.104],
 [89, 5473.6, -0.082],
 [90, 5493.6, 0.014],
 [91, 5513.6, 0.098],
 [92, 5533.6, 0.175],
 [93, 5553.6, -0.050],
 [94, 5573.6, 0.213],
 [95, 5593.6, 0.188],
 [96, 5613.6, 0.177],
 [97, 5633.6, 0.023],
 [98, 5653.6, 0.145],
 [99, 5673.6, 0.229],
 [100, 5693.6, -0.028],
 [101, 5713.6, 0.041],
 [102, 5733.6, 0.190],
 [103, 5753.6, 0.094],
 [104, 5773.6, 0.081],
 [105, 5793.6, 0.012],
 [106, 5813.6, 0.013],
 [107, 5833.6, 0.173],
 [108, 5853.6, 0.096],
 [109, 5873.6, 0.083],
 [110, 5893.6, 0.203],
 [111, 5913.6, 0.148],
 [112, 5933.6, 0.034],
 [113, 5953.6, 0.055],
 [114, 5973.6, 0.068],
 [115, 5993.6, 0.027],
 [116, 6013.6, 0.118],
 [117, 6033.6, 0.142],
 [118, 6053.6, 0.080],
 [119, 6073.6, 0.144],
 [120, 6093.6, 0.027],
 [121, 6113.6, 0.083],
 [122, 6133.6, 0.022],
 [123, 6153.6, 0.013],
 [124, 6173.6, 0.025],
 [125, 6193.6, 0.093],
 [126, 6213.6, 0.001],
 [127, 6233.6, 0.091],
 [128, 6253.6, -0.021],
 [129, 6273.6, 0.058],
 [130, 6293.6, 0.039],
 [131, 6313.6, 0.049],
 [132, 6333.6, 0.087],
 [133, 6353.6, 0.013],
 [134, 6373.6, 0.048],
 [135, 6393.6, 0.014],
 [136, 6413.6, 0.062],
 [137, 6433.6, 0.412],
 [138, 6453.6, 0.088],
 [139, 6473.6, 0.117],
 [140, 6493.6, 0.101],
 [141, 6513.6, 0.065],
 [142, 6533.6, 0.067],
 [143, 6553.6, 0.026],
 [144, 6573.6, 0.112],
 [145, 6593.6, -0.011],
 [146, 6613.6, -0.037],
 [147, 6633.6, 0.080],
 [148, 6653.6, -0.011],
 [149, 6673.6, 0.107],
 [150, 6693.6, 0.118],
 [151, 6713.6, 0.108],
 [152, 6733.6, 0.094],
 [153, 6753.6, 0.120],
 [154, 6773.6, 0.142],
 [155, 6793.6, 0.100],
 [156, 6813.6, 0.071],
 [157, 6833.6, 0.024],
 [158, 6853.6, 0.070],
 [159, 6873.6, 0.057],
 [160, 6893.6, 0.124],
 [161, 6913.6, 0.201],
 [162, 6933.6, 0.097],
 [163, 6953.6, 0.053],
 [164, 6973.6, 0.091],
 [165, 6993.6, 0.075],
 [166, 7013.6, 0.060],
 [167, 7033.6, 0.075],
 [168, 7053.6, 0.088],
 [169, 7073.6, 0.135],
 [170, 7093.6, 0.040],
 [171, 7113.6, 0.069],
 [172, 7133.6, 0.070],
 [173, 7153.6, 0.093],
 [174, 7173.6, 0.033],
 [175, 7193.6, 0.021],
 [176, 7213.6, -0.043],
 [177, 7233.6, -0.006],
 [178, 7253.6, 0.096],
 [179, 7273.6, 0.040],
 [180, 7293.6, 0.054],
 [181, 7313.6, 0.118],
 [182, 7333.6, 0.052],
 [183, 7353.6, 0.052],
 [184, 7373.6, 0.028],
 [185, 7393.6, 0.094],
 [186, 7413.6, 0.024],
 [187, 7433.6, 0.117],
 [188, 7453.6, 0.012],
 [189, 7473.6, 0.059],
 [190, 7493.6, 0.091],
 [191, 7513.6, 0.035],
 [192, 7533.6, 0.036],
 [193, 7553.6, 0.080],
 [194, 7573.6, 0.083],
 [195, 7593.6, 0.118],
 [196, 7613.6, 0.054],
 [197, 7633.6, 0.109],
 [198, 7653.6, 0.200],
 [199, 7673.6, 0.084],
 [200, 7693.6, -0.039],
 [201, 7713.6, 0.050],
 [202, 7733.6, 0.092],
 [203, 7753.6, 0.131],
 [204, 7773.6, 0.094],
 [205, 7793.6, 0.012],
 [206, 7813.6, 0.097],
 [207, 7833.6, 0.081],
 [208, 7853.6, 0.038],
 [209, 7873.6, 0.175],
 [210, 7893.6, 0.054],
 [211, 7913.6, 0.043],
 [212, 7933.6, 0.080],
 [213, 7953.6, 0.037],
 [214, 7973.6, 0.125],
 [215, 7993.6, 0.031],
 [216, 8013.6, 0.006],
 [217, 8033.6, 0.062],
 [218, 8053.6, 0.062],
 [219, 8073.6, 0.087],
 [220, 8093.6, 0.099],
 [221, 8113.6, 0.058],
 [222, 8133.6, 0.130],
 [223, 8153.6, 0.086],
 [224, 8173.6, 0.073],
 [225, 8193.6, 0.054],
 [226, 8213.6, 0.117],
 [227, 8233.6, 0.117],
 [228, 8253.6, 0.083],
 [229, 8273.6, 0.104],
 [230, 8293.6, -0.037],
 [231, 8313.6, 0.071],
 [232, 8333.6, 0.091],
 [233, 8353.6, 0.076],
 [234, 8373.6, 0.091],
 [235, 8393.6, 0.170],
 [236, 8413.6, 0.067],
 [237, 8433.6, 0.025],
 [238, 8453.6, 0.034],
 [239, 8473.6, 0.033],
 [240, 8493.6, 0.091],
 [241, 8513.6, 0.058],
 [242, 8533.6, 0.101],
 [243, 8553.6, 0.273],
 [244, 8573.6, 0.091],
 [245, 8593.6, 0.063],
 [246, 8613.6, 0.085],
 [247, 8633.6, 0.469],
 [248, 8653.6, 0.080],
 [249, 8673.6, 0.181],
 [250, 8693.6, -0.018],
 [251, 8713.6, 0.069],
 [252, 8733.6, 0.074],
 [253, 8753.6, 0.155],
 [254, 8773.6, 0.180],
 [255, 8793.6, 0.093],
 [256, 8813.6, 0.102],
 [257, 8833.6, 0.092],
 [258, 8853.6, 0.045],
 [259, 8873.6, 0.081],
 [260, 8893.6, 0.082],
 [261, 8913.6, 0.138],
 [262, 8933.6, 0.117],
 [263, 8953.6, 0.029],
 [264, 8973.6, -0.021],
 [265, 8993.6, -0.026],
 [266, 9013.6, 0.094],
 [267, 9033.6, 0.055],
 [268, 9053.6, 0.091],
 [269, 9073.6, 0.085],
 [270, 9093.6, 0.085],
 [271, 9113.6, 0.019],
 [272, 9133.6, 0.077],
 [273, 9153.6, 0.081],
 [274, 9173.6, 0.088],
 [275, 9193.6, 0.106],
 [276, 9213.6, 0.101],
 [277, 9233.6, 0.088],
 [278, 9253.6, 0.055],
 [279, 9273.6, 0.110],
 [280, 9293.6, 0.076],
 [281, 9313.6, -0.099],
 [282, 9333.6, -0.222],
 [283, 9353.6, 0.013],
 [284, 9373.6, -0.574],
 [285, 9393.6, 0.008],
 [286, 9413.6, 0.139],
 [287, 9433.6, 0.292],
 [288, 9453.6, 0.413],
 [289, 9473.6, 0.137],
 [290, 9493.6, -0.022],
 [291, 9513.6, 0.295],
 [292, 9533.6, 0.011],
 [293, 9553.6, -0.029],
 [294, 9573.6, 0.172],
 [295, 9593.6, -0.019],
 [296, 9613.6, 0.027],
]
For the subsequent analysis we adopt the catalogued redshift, 0.73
